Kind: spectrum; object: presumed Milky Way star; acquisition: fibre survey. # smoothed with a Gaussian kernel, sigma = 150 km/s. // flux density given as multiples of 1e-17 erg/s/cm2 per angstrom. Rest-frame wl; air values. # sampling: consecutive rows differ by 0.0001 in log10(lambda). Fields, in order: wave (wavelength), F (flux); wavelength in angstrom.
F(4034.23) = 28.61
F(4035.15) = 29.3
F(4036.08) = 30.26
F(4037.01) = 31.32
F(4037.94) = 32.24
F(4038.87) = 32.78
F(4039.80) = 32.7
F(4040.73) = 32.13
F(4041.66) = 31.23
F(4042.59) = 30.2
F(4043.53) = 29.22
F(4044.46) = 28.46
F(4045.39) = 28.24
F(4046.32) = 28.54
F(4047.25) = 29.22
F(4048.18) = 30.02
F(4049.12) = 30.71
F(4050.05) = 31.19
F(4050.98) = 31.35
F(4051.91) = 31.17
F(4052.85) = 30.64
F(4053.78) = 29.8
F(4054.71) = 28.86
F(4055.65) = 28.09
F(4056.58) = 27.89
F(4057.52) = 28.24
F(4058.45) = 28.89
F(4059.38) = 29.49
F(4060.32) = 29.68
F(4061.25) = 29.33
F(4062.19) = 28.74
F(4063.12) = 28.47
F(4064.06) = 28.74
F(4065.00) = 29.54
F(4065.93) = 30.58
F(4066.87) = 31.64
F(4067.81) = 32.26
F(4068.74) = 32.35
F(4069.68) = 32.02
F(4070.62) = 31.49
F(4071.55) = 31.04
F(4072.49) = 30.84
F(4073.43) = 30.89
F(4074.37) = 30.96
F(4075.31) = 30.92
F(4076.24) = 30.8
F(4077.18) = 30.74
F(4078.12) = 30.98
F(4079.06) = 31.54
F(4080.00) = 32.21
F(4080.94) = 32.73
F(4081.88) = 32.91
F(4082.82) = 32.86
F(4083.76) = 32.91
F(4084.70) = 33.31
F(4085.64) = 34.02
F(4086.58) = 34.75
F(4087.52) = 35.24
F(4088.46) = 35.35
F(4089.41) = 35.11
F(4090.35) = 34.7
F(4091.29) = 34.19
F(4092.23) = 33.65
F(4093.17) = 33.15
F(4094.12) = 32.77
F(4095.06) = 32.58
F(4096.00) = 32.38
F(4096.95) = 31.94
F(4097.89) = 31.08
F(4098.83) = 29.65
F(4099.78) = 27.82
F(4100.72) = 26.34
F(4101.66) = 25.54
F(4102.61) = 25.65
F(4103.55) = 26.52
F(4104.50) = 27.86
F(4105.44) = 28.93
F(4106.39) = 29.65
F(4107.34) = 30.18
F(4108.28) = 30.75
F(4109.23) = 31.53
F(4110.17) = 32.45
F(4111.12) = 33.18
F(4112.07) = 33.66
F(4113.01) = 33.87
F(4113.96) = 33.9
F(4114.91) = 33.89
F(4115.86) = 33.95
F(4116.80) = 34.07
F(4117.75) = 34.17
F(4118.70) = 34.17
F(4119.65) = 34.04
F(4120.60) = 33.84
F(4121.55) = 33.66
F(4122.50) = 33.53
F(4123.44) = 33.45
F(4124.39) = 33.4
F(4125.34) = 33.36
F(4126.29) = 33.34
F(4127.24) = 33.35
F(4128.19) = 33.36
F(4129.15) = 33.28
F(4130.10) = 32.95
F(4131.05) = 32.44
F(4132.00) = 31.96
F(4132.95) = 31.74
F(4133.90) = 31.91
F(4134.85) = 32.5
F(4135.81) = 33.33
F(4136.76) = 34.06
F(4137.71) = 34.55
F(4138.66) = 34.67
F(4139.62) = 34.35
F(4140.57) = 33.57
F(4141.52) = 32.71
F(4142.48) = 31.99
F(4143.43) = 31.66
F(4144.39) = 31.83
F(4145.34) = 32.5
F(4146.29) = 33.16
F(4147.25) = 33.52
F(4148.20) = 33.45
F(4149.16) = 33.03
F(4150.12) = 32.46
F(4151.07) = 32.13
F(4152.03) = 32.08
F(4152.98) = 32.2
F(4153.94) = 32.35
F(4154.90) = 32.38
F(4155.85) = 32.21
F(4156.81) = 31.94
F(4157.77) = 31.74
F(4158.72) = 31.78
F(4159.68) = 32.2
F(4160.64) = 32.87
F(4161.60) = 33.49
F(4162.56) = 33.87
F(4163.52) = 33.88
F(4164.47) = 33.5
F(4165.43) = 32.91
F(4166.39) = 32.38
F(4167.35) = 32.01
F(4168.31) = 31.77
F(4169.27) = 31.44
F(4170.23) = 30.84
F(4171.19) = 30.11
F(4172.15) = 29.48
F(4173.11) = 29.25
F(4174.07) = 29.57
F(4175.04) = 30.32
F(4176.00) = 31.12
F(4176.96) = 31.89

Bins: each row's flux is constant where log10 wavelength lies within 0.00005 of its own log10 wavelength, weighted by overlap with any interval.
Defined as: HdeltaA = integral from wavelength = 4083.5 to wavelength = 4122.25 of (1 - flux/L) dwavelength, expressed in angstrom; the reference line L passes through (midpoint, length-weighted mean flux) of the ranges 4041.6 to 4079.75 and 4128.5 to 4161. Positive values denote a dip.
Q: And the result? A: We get -0.9 angstrom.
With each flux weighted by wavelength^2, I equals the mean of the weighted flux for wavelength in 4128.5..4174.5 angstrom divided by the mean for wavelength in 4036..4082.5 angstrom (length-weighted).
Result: 1.11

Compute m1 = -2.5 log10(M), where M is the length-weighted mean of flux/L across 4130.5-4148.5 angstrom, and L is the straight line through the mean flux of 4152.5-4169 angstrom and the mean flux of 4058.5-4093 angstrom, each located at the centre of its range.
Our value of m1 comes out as -0.02 mag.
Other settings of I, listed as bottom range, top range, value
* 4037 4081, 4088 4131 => 1.08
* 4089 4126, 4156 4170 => 1.05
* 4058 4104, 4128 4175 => 1.07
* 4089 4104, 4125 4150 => 1.09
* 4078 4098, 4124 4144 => 1.02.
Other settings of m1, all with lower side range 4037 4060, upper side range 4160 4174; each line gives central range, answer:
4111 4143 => -0.07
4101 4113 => 0.04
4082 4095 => -0.11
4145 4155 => -0.03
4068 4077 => -0.03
